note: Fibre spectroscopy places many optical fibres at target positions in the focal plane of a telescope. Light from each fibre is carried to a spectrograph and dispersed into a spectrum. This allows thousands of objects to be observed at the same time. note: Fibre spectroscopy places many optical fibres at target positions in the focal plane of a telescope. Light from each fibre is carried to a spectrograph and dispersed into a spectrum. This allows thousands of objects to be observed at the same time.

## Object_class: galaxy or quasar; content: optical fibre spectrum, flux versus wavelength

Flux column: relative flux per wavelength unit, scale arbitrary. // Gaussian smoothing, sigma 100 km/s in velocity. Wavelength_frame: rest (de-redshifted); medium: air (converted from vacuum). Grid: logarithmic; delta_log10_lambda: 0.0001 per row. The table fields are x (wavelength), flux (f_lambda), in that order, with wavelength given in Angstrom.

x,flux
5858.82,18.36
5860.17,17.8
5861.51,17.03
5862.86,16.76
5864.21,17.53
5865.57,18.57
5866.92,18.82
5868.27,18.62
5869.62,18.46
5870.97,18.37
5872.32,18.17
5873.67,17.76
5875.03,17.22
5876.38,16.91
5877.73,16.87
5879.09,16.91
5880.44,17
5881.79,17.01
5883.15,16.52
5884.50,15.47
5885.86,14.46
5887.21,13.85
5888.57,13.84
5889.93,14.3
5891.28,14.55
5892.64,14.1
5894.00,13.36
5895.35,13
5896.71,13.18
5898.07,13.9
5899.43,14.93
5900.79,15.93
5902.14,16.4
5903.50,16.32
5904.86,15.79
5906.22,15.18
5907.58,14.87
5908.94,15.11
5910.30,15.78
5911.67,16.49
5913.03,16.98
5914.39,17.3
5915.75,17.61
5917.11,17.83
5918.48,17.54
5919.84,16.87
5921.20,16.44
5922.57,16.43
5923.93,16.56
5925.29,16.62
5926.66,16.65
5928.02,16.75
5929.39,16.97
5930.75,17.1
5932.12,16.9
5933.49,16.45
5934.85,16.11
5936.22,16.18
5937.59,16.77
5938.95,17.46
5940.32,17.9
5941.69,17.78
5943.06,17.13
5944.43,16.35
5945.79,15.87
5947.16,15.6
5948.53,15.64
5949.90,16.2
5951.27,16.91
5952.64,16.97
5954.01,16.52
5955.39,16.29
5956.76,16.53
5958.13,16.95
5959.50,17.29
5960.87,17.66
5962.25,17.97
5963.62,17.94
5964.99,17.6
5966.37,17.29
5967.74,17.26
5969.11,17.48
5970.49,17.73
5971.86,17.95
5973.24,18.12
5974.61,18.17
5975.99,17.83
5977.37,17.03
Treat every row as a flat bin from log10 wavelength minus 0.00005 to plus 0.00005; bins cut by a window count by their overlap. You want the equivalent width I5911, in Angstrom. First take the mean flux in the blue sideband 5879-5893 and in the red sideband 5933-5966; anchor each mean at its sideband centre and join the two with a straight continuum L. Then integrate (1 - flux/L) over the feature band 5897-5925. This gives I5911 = -0.53 Angstrom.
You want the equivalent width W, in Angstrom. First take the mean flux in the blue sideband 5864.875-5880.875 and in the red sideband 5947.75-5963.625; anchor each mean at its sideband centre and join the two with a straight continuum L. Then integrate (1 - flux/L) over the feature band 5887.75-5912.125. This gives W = 3.73 Angstrom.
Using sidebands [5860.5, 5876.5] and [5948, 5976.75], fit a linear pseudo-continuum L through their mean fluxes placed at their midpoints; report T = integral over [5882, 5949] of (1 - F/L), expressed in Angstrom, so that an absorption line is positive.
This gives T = 6.2 Angstrom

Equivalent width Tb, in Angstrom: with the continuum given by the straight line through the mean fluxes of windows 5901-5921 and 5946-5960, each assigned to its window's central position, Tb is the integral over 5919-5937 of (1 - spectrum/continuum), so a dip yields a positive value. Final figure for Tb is -0.21 Angstrom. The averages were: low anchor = 16.4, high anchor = 16.5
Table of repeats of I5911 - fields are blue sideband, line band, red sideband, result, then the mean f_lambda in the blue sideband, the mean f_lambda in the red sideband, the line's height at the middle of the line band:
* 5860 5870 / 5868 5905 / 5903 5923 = 3.19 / 17.9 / 16.4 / 17.3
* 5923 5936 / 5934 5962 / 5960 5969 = 0.71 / 16.7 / 17.6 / 17.2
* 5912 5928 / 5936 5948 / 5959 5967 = 0.36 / 17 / 17.6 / 17.3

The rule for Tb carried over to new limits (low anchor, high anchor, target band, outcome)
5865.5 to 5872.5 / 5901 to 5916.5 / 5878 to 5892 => 1.7 Angstrom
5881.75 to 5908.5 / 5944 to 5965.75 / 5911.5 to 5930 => -1.5 Angstrom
